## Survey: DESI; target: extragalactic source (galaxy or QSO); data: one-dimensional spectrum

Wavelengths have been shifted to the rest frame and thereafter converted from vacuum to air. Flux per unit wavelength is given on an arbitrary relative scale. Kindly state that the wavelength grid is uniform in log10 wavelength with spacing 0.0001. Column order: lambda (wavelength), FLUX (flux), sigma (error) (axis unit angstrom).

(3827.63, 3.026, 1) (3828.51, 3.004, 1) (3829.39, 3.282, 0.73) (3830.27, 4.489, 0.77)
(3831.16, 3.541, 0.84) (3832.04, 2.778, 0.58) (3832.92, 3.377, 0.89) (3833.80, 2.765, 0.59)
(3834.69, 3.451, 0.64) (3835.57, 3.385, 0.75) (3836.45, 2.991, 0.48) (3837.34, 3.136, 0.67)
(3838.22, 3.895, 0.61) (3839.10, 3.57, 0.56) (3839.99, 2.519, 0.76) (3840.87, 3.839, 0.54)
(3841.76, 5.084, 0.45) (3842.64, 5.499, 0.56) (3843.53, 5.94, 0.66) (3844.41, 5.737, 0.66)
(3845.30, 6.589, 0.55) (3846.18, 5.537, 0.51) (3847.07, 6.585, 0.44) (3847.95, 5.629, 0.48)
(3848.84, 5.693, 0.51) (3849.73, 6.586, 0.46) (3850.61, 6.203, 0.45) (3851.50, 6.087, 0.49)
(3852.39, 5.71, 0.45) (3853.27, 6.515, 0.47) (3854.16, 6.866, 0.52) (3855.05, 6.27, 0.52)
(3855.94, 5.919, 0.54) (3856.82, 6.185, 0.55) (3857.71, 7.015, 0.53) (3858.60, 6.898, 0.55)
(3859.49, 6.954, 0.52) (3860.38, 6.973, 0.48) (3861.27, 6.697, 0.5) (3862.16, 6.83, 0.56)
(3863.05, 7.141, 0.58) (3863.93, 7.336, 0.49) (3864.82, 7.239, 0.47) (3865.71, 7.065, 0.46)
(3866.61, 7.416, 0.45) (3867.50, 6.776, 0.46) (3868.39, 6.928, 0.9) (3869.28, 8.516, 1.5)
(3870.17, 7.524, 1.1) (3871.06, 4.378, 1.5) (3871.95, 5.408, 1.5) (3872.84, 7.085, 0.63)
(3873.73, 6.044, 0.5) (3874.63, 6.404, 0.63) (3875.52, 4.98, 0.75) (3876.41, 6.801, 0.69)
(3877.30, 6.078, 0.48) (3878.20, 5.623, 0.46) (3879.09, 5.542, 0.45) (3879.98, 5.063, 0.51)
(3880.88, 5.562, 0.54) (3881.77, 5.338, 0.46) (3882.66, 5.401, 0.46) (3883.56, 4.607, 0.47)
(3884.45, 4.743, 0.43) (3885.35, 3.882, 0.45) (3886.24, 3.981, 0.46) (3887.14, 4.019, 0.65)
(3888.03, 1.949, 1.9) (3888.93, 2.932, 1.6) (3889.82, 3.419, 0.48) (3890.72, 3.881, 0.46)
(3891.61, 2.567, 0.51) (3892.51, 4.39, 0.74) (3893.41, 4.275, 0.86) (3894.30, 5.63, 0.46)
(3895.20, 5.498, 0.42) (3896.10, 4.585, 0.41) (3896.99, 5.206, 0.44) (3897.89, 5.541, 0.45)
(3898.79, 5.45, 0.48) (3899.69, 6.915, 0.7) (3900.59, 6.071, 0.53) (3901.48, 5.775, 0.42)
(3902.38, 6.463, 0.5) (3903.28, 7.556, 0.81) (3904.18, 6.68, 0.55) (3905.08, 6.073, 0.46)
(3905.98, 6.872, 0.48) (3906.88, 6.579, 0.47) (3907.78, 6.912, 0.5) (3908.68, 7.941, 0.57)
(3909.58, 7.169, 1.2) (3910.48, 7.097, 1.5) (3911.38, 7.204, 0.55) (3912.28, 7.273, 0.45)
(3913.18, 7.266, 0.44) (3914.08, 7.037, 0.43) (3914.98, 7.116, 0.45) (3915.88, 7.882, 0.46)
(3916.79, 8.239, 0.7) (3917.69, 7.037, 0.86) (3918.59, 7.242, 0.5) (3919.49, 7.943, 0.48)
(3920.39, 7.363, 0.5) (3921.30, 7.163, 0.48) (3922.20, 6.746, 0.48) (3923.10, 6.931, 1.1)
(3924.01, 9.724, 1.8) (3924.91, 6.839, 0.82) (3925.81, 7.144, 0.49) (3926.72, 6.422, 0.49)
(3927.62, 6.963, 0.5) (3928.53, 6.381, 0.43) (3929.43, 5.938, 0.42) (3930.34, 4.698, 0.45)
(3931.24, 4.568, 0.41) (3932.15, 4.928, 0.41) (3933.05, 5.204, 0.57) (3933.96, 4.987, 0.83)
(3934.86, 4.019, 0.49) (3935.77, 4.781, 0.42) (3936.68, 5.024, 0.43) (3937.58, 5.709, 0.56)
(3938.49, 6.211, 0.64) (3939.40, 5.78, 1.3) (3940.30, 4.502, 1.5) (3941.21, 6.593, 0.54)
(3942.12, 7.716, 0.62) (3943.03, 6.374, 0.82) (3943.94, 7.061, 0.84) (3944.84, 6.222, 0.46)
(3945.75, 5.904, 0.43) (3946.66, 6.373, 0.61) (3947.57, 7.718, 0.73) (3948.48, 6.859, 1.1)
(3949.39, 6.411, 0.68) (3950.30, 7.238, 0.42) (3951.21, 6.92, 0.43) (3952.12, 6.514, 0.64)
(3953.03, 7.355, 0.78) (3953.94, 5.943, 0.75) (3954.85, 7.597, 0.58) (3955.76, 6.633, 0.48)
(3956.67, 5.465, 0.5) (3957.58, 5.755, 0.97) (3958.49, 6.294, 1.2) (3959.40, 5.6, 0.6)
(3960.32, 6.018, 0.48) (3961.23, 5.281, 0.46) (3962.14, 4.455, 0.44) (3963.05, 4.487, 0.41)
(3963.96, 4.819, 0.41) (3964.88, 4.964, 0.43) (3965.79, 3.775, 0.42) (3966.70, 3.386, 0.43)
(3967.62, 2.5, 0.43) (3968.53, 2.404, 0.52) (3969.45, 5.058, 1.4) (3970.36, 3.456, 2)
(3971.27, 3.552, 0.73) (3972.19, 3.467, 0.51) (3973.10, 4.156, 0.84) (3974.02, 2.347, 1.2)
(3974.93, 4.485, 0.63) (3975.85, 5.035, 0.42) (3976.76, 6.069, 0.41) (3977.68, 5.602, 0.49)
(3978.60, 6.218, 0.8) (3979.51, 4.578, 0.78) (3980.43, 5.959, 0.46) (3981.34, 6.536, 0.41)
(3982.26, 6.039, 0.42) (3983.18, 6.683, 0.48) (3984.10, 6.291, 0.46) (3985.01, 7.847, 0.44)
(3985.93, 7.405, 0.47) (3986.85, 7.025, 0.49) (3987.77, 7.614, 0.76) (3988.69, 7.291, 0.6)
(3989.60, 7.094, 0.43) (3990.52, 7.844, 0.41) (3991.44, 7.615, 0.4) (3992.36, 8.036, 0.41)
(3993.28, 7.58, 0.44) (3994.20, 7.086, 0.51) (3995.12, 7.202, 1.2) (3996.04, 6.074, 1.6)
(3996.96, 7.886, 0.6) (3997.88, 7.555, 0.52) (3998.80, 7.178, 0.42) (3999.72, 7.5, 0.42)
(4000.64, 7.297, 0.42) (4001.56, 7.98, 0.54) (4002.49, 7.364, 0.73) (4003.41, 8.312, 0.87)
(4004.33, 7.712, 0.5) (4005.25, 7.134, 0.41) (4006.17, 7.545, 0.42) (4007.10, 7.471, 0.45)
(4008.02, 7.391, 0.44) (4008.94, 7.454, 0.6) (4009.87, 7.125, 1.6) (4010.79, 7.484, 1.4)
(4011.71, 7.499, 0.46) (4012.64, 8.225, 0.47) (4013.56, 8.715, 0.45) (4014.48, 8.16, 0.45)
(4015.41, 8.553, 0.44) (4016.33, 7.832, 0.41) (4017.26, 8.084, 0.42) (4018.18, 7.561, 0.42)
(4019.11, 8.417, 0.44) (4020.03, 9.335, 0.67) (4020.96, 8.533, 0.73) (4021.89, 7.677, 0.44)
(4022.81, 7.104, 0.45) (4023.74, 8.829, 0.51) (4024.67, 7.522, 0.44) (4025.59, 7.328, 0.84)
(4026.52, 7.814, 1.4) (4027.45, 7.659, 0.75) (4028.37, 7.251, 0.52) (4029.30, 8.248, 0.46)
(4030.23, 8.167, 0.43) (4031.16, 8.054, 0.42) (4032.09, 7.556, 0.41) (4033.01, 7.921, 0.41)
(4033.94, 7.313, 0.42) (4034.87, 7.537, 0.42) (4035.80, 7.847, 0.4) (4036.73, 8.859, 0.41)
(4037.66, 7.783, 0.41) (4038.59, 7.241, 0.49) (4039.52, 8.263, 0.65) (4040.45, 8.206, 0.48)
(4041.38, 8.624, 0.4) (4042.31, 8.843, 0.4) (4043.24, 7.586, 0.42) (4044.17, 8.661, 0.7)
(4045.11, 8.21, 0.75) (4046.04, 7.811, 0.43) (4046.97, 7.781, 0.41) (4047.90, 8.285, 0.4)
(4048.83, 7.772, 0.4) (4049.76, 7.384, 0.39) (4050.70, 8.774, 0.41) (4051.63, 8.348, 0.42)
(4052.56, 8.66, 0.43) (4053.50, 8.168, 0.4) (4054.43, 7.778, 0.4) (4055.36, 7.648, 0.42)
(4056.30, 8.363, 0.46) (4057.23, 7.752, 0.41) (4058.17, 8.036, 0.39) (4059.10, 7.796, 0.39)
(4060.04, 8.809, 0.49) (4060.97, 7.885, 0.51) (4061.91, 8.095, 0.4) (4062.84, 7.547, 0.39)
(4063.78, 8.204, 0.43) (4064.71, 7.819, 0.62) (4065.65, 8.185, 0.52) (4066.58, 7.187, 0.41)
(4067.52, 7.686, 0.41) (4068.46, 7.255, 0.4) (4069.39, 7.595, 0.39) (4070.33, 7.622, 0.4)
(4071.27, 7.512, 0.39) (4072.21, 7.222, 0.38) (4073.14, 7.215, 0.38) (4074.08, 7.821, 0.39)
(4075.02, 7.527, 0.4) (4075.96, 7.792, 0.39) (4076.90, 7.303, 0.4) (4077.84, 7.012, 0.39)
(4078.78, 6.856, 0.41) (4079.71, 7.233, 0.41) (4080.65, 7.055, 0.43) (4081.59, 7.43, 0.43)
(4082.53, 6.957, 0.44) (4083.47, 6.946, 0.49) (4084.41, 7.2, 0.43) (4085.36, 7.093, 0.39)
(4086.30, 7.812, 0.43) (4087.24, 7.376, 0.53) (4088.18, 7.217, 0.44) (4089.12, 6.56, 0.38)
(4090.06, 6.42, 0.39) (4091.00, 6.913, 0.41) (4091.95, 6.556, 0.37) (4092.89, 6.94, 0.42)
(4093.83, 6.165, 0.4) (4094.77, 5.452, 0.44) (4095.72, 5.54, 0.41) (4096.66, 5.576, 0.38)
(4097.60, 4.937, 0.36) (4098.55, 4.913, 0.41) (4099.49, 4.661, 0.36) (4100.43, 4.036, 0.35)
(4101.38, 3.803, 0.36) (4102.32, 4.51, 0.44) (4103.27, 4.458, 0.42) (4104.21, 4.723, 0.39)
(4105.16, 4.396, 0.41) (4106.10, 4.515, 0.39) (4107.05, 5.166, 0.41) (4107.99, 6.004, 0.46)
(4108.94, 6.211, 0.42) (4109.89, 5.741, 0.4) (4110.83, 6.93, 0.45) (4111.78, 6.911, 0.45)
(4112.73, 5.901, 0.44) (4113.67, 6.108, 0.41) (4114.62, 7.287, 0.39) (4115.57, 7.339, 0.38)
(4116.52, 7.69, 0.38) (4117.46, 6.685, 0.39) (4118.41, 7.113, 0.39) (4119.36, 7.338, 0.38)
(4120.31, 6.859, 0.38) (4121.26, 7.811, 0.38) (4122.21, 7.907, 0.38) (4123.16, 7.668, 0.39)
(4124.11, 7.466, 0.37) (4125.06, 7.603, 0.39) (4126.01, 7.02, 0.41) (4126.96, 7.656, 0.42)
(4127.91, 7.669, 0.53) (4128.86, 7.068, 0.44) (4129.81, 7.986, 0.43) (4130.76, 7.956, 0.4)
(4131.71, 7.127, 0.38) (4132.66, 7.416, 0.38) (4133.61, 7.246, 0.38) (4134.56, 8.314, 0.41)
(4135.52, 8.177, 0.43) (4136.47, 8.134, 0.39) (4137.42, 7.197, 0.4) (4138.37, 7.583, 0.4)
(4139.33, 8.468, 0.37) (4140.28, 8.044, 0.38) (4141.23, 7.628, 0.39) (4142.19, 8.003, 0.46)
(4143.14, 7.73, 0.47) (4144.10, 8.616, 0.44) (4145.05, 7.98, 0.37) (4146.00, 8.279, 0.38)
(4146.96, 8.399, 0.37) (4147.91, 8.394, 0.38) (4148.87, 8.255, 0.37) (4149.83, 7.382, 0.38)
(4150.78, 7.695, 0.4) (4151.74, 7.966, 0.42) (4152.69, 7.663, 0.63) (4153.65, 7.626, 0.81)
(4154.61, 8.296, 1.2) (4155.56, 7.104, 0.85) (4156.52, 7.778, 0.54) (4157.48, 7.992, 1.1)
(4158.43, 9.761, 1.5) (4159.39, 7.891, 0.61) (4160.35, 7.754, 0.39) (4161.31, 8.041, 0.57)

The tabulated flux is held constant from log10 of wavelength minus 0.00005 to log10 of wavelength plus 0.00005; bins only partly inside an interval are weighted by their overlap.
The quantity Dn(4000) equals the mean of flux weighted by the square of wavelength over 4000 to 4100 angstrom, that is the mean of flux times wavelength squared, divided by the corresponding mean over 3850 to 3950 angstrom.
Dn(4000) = 1.33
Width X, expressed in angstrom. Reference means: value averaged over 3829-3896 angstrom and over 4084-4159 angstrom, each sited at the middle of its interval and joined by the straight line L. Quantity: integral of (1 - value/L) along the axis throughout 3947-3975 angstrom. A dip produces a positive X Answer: 3.4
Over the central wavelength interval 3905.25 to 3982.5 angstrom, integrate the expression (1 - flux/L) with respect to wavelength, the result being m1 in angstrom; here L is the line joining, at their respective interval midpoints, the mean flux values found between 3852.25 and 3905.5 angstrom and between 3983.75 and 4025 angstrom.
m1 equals 8.3 angstrom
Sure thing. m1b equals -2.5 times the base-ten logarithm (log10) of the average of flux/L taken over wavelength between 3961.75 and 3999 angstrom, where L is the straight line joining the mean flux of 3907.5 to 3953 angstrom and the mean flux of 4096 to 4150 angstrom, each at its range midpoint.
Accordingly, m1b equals 0.17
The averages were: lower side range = 6.59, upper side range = 6.87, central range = 5.72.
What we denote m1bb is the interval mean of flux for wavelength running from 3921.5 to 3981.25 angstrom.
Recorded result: 5.61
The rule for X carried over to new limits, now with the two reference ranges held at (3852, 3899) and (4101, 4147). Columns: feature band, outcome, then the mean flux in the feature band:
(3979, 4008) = -4.01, 7.19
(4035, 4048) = -3.07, 8.12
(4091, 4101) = 1.94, 5.53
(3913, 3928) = -3.65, 7.36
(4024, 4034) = -1.92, 7.75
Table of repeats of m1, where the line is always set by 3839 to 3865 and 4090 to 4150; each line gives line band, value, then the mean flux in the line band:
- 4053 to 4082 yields -4.3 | 7.66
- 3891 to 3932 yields -1.5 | 6.48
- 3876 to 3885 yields 1.0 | 5.45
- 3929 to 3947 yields 2.0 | 5.62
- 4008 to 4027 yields -4.1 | 7.95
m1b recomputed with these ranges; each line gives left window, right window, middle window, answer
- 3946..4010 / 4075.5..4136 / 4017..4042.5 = -0.24 mag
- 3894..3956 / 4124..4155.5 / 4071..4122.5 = 0.17 mag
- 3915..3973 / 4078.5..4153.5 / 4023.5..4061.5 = -0.23 mag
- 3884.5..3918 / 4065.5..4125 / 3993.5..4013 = -0.20 mag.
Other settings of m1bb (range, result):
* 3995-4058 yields 7.88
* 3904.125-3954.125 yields 6.59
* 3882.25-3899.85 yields 4.4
